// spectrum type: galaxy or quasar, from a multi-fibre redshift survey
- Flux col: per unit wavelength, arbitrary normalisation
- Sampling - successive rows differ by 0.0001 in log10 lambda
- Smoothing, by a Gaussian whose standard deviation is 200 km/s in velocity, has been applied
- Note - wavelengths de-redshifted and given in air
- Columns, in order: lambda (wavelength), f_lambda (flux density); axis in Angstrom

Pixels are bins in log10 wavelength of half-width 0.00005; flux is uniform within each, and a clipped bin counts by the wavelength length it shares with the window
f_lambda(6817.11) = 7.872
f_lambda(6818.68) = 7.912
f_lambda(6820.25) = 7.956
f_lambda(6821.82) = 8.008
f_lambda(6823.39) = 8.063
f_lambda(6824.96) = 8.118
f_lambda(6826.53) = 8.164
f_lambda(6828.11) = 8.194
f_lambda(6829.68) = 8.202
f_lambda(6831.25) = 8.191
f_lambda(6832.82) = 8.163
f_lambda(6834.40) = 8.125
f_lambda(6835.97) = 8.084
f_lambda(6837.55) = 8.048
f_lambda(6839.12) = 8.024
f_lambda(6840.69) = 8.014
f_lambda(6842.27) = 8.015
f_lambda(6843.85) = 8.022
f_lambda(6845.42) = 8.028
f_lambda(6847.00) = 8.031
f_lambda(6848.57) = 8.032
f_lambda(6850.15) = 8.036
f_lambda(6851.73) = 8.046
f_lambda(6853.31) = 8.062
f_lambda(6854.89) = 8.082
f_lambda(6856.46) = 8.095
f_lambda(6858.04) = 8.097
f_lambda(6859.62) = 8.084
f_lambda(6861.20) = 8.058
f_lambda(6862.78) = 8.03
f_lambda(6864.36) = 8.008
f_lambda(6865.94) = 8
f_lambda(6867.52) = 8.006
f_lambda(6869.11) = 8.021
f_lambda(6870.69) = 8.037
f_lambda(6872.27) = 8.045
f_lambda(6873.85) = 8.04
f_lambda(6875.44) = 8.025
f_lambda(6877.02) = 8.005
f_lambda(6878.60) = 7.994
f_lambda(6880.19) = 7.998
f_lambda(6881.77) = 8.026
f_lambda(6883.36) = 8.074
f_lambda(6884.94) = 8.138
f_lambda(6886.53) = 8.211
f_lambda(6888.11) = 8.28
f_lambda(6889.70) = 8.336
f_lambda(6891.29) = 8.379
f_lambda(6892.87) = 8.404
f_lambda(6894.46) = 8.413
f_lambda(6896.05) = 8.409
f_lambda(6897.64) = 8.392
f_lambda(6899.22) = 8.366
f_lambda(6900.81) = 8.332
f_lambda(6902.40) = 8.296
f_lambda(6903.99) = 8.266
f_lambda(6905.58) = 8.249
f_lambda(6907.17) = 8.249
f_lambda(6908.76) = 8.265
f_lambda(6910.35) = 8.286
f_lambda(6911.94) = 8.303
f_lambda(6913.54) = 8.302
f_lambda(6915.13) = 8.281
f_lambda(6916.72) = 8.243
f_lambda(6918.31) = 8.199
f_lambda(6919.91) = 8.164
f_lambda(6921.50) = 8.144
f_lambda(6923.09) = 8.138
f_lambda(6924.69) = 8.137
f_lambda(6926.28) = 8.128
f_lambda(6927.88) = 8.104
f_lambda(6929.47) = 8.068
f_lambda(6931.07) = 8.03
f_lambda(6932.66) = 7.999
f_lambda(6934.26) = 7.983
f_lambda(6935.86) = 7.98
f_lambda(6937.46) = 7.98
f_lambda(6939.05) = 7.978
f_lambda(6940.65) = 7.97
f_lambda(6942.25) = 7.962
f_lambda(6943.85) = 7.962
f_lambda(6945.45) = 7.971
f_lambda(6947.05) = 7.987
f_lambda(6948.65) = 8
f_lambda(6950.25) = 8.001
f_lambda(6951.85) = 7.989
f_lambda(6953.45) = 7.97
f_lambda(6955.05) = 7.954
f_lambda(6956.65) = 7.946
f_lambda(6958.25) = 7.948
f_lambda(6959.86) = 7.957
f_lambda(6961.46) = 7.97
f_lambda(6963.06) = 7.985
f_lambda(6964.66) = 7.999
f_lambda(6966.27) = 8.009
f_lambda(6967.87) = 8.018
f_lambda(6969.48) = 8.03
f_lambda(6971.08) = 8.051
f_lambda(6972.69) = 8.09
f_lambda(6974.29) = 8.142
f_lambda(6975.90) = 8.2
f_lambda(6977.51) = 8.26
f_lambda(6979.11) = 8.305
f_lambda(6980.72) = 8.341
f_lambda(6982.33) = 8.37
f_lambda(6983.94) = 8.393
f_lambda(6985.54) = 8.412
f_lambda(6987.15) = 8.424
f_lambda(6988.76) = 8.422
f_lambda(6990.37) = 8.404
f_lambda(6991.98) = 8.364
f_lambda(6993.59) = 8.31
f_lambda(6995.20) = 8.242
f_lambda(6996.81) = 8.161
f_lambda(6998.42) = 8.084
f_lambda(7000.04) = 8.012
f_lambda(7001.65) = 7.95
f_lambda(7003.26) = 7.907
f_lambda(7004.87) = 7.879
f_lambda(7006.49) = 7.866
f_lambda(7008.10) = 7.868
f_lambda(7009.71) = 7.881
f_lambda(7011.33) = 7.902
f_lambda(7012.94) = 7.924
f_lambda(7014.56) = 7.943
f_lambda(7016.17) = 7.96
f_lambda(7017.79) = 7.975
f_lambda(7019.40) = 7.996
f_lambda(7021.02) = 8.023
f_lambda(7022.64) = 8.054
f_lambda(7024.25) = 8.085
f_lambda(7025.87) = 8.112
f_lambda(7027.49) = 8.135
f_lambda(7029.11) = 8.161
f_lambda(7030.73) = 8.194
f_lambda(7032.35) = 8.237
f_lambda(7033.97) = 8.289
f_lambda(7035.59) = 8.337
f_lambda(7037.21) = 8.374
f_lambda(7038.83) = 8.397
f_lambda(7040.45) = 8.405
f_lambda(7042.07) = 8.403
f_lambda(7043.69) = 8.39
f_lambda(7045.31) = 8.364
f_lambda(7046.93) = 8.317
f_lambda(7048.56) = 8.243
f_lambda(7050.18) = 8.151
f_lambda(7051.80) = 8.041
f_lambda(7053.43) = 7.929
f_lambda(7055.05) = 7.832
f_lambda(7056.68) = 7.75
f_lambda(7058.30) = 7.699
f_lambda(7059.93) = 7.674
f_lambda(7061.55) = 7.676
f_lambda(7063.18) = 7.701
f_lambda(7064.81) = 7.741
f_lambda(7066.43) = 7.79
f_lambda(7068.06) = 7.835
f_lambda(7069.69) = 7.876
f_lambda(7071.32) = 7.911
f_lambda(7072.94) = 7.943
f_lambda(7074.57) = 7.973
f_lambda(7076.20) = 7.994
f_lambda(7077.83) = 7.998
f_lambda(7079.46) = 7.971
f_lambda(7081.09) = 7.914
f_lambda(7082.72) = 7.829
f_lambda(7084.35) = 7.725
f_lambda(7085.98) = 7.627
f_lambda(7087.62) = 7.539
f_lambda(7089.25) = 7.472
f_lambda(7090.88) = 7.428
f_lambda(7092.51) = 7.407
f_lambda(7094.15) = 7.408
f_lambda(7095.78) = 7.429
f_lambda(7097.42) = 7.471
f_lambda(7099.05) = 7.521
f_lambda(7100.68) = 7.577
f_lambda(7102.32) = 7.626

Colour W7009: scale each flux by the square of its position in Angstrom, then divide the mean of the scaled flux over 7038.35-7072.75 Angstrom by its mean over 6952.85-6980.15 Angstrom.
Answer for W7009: 1.02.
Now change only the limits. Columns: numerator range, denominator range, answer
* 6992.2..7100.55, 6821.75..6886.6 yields 1.04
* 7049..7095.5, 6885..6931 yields 0.99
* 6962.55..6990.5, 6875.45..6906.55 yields 1.02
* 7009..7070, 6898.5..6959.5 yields 1.02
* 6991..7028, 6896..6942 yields 1.01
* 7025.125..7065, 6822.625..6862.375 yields 1.06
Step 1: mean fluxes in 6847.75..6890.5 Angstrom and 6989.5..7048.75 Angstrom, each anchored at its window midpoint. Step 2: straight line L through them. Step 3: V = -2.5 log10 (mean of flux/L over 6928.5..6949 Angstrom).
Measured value 0.01 mag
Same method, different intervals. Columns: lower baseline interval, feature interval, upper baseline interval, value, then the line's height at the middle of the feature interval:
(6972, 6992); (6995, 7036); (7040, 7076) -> 0.017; 8.17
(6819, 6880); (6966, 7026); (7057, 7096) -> -0.036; 7.85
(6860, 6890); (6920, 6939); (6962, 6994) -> 0.011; 8.15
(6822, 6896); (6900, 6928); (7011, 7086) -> -0.020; 8.08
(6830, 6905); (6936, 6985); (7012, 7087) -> 0.001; 8.07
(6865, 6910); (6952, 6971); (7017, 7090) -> 0.016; 8.11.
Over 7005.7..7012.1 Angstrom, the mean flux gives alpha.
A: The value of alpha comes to 7.88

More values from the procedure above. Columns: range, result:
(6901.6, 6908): 8.26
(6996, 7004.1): 8.02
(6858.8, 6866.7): 8.04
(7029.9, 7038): 8.28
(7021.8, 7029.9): 8.11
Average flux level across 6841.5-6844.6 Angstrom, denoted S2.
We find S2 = 8.01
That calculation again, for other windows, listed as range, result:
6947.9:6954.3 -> 7.99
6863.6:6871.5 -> 8.01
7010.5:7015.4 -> 7.92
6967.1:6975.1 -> 8.06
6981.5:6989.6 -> 8.4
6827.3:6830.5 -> 8.19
